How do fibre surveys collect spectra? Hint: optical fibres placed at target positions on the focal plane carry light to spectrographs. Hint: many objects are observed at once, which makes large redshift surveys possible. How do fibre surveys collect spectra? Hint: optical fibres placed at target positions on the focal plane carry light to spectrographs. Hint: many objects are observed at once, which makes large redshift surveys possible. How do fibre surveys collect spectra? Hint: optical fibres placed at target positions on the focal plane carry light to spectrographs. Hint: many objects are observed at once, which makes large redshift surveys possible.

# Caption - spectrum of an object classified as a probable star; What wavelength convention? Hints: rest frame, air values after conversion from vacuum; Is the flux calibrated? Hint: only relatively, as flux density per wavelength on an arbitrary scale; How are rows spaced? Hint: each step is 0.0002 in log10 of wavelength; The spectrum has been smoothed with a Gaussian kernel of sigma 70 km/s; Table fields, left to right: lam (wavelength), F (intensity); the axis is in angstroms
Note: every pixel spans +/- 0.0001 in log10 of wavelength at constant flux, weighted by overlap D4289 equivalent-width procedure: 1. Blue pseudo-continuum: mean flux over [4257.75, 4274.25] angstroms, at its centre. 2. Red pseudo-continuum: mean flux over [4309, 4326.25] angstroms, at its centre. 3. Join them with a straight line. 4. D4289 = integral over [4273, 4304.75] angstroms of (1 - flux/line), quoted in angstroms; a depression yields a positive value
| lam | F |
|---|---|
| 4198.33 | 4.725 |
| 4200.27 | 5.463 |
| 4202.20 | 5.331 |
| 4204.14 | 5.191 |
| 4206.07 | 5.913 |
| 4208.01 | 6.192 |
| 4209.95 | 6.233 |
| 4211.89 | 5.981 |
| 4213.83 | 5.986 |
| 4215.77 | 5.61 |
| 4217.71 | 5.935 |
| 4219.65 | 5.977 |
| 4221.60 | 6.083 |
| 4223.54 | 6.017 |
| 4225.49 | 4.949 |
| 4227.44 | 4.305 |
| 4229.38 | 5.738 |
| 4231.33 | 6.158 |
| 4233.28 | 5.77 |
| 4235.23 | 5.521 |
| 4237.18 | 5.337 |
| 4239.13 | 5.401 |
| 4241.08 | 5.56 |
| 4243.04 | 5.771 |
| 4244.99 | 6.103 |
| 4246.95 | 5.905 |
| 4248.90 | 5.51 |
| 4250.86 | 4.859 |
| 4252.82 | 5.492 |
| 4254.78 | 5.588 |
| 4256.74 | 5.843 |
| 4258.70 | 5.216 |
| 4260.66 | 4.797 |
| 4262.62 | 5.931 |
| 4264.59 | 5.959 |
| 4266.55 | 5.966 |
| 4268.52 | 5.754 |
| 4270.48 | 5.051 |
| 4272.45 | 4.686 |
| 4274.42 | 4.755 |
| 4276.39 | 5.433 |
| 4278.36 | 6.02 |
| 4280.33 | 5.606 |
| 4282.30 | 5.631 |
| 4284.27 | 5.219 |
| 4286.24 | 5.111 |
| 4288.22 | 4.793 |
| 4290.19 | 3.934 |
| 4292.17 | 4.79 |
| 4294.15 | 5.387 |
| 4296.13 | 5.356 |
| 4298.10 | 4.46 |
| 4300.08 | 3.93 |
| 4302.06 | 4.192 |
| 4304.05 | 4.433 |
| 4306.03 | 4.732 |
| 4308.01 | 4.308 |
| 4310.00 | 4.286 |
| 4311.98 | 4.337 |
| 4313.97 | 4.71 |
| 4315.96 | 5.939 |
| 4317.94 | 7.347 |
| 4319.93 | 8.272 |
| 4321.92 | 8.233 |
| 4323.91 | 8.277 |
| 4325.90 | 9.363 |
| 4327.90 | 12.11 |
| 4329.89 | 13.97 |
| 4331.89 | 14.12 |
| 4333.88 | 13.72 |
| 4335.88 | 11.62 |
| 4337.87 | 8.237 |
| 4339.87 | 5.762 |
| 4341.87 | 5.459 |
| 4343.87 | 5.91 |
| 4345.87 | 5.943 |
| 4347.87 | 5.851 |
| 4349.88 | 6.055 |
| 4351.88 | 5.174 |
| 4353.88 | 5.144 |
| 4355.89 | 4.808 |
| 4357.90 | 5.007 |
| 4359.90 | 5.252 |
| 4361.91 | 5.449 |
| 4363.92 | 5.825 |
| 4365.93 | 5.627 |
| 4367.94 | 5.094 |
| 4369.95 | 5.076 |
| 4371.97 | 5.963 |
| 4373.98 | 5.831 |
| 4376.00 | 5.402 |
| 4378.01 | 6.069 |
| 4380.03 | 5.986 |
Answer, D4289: 5.27 angstroms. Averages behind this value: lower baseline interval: 5.39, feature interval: 4.94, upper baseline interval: 6.66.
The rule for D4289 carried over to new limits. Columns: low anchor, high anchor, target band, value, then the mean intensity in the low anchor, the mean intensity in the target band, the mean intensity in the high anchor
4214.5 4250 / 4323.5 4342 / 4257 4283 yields 7.0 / 5.65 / 5.46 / 10.5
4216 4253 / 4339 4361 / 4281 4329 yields -2.5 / 5.6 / 5.82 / 5.49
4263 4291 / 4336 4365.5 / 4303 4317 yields 2.2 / 5.3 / 4.69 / 5.88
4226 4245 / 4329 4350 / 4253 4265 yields 1.4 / 5.53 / 5.53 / 8.87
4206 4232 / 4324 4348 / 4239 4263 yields 4.4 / 5.78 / 5.53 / 9.42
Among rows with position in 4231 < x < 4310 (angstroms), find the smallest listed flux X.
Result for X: 3.93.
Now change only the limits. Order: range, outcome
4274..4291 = 3.934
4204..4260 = 4.305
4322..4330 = 8.277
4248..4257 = 4.859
